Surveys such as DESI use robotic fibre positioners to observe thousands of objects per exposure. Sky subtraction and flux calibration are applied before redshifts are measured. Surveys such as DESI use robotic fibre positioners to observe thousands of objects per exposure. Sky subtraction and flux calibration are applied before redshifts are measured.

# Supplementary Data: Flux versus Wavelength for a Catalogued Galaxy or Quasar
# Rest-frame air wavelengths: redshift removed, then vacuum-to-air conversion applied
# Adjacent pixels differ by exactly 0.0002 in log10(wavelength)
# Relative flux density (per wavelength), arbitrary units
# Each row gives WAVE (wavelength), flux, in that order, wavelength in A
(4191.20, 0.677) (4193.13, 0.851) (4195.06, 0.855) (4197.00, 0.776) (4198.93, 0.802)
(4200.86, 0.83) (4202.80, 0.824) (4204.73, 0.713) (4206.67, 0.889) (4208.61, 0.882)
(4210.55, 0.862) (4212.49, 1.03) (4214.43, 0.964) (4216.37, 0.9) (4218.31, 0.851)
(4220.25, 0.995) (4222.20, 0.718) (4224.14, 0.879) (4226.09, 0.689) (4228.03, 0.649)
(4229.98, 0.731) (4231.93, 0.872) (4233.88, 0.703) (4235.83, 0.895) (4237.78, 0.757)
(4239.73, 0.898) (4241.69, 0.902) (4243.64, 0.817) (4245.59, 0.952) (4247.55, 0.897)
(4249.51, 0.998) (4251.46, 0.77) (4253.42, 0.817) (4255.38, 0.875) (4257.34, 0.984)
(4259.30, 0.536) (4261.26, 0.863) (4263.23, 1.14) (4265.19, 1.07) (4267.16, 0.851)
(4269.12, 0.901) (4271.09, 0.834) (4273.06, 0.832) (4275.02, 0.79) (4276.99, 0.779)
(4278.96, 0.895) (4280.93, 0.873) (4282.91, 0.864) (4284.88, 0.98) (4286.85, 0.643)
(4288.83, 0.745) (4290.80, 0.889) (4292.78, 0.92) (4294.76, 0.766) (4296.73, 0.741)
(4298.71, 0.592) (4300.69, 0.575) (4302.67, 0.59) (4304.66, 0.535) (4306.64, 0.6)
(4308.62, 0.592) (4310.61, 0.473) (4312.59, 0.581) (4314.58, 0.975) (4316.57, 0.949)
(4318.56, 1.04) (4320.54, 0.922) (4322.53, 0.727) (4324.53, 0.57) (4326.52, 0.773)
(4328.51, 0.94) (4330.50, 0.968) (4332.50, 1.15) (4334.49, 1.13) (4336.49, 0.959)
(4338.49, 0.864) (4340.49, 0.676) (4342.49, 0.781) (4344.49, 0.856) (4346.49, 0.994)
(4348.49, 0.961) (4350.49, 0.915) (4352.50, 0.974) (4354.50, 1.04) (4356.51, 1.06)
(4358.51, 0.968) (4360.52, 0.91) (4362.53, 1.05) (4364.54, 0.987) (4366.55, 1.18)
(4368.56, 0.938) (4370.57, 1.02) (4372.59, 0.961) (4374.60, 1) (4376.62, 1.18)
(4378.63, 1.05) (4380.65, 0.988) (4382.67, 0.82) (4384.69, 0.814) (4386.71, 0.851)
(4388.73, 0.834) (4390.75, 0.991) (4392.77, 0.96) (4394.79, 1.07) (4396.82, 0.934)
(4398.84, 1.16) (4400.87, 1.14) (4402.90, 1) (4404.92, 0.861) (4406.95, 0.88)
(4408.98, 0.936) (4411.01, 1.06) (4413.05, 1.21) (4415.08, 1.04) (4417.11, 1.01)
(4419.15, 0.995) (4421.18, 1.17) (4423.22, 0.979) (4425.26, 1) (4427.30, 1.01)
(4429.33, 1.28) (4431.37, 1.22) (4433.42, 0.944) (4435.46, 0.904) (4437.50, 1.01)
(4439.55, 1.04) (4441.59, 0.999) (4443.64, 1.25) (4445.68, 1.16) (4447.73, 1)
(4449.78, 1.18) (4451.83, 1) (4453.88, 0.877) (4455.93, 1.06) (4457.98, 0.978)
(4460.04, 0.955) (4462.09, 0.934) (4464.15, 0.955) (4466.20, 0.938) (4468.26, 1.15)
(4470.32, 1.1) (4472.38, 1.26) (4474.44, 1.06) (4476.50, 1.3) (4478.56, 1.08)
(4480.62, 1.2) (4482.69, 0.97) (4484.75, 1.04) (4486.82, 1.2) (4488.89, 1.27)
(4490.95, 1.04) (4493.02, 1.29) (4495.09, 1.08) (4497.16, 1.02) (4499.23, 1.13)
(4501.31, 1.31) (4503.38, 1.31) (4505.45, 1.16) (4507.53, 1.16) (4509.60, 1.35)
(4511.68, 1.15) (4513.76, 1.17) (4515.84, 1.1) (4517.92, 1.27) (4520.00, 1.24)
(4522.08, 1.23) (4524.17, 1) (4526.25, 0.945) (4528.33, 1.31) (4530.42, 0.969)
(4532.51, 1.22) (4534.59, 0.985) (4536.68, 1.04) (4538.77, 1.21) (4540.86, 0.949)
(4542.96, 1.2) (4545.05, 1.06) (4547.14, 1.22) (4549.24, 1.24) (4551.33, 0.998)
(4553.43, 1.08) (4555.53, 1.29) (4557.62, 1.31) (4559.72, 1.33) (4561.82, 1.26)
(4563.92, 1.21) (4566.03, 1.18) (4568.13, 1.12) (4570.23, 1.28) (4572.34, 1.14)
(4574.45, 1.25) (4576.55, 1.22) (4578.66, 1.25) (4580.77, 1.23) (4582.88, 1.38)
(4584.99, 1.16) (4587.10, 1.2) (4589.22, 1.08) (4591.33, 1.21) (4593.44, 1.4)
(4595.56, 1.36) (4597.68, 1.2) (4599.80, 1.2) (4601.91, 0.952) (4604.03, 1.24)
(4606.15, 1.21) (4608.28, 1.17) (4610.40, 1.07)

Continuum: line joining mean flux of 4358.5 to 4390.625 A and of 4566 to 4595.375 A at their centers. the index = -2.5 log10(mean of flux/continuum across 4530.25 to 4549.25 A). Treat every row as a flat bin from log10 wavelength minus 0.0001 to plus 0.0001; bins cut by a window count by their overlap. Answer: 0.065 mag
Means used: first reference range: 0.972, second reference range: 1.23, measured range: 1.11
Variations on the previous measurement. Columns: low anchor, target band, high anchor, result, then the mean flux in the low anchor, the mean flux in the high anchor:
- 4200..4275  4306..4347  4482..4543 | 0.14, 0.856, 1.14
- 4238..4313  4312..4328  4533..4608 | 0.04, 0.8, 1.19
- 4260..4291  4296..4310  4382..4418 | 0.44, 0.868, 0.978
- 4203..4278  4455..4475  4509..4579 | 0.05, 0.855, 1.17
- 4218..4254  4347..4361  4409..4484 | -0.02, 0.831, 1.06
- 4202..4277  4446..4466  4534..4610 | 0.08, 0.855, 1.19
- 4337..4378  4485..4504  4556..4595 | -0.04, 0.967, 1.24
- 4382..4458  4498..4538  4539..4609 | -0.03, 1.02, 1.2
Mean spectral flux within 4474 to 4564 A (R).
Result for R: 1.16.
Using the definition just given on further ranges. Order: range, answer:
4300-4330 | 0.729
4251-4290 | 0.853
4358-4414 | 0.991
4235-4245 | 0.857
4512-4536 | 1.13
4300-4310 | 0.574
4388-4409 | 0.983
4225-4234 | 0.733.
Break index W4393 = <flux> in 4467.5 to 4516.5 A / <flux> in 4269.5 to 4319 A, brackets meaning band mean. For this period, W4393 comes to 1.53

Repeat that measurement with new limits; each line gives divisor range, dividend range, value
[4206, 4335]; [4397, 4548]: 1.32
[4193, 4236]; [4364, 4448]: 1.23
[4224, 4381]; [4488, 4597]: 1.37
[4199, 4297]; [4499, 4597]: 1.40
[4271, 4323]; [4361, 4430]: 1.32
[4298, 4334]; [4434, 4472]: 1.36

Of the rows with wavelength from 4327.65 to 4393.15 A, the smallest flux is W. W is 0.676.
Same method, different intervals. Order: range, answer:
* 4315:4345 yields 0.57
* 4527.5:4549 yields 0.949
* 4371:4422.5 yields 0.814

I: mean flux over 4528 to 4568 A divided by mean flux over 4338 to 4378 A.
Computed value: 1.20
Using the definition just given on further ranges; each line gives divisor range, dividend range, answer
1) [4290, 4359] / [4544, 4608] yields 1.46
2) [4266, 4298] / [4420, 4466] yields 1.25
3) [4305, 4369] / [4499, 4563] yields 1.32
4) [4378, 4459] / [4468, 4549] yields 1.13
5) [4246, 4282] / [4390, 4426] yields 1.17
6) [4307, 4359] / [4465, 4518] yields 1.32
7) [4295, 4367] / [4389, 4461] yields 1.22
